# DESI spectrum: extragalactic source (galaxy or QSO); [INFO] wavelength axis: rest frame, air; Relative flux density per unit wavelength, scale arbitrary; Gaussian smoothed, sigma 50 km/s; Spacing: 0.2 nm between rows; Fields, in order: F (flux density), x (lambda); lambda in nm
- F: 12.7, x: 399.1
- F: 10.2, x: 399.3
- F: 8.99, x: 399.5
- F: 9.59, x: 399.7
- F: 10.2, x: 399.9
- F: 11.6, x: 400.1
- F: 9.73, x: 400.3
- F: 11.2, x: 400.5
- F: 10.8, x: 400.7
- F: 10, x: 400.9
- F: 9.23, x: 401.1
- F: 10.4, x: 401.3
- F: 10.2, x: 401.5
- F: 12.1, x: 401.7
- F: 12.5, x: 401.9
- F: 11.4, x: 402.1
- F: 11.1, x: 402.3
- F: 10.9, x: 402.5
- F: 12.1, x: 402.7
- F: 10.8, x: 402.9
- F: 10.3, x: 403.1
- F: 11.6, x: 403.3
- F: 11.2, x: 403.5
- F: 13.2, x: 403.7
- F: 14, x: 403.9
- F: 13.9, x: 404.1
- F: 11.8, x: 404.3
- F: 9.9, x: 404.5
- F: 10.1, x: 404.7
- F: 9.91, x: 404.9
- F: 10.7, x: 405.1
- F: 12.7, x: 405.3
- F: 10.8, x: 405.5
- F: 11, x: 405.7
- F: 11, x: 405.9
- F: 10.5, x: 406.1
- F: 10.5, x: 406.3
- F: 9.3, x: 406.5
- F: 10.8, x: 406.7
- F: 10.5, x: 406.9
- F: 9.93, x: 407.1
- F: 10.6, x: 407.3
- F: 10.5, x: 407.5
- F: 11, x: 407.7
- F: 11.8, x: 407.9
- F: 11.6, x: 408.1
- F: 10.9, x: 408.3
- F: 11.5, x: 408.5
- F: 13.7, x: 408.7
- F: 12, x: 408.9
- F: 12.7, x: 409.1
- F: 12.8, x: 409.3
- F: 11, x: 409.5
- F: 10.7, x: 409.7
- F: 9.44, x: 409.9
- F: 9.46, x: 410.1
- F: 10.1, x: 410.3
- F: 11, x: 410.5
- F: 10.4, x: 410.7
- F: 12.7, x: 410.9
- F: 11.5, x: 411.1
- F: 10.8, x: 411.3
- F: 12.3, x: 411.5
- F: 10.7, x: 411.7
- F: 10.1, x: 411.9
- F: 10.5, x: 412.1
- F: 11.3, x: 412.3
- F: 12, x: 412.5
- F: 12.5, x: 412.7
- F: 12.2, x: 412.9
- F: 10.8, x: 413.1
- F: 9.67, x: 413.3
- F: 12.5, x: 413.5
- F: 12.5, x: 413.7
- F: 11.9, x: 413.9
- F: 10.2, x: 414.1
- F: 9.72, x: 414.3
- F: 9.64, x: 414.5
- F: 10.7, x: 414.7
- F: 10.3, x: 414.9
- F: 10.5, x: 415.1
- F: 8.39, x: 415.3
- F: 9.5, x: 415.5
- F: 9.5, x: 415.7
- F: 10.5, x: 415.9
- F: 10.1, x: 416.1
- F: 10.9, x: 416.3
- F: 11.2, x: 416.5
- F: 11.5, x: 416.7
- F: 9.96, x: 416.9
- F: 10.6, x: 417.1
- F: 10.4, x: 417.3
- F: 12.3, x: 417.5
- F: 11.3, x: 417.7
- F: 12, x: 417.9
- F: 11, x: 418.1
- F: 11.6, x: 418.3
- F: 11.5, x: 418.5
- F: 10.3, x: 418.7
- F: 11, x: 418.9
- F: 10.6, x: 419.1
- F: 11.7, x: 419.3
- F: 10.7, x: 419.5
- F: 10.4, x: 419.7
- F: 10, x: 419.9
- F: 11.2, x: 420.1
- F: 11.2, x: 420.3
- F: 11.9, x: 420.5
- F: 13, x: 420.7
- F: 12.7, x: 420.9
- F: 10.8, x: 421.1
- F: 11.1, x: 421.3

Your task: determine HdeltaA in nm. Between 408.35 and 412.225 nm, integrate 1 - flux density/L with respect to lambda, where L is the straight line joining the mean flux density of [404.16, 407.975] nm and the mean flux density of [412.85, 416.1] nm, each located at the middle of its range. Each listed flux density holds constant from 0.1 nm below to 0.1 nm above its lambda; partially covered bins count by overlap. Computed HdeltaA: -0.22 nm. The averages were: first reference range 10.7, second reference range 10.5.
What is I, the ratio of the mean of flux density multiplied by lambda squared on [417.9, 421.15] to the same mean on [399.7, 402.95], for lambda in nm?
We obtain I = 1.13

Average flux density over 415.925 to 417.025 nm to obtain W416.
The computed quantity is 10.7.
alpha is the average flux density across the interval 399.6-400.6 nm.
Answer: 10.5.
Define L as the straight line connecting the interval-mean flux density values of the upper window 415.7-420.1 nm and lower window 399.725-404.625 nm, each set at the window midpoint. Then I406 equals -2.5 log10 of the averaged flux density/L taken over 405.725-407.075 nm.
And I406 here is 0.071 mag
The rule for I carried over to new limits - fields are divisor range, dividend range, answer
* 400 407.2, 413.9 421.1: 1.05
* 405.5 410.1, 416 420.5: 1.05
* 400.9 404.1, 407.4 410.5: 1.02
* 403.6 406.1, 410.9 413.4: 1.01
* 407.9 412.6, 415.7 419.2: 1.00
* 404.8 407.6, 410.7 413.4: 1.09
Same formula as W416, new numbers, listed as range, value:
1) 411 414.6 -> 11.2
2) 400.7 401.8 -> 10.4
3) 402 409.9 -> 11.3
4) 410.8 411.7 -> 11.7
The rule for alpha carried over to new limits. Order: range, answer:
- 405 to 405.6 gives 11.4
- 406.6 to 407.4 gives 10.5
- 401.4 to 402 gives 11.6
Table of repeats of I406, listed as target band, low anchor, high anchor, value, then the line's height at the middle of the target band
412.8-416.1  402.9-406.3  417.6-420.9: 0.077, 11.3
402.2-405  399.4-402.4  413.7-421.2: -0.083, 10.6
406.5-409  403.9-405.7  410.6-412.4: 0.011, 11.3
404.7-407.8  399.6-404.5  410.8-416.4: 0.045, 11.1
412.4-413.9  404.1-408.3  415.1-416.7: -0.140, 10.3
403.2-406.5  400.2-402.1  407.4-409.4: -0.007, 11.3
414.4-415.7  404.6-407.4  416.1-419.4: 0.121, 11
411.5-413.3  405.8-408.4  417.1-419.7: -0.032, 10.9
